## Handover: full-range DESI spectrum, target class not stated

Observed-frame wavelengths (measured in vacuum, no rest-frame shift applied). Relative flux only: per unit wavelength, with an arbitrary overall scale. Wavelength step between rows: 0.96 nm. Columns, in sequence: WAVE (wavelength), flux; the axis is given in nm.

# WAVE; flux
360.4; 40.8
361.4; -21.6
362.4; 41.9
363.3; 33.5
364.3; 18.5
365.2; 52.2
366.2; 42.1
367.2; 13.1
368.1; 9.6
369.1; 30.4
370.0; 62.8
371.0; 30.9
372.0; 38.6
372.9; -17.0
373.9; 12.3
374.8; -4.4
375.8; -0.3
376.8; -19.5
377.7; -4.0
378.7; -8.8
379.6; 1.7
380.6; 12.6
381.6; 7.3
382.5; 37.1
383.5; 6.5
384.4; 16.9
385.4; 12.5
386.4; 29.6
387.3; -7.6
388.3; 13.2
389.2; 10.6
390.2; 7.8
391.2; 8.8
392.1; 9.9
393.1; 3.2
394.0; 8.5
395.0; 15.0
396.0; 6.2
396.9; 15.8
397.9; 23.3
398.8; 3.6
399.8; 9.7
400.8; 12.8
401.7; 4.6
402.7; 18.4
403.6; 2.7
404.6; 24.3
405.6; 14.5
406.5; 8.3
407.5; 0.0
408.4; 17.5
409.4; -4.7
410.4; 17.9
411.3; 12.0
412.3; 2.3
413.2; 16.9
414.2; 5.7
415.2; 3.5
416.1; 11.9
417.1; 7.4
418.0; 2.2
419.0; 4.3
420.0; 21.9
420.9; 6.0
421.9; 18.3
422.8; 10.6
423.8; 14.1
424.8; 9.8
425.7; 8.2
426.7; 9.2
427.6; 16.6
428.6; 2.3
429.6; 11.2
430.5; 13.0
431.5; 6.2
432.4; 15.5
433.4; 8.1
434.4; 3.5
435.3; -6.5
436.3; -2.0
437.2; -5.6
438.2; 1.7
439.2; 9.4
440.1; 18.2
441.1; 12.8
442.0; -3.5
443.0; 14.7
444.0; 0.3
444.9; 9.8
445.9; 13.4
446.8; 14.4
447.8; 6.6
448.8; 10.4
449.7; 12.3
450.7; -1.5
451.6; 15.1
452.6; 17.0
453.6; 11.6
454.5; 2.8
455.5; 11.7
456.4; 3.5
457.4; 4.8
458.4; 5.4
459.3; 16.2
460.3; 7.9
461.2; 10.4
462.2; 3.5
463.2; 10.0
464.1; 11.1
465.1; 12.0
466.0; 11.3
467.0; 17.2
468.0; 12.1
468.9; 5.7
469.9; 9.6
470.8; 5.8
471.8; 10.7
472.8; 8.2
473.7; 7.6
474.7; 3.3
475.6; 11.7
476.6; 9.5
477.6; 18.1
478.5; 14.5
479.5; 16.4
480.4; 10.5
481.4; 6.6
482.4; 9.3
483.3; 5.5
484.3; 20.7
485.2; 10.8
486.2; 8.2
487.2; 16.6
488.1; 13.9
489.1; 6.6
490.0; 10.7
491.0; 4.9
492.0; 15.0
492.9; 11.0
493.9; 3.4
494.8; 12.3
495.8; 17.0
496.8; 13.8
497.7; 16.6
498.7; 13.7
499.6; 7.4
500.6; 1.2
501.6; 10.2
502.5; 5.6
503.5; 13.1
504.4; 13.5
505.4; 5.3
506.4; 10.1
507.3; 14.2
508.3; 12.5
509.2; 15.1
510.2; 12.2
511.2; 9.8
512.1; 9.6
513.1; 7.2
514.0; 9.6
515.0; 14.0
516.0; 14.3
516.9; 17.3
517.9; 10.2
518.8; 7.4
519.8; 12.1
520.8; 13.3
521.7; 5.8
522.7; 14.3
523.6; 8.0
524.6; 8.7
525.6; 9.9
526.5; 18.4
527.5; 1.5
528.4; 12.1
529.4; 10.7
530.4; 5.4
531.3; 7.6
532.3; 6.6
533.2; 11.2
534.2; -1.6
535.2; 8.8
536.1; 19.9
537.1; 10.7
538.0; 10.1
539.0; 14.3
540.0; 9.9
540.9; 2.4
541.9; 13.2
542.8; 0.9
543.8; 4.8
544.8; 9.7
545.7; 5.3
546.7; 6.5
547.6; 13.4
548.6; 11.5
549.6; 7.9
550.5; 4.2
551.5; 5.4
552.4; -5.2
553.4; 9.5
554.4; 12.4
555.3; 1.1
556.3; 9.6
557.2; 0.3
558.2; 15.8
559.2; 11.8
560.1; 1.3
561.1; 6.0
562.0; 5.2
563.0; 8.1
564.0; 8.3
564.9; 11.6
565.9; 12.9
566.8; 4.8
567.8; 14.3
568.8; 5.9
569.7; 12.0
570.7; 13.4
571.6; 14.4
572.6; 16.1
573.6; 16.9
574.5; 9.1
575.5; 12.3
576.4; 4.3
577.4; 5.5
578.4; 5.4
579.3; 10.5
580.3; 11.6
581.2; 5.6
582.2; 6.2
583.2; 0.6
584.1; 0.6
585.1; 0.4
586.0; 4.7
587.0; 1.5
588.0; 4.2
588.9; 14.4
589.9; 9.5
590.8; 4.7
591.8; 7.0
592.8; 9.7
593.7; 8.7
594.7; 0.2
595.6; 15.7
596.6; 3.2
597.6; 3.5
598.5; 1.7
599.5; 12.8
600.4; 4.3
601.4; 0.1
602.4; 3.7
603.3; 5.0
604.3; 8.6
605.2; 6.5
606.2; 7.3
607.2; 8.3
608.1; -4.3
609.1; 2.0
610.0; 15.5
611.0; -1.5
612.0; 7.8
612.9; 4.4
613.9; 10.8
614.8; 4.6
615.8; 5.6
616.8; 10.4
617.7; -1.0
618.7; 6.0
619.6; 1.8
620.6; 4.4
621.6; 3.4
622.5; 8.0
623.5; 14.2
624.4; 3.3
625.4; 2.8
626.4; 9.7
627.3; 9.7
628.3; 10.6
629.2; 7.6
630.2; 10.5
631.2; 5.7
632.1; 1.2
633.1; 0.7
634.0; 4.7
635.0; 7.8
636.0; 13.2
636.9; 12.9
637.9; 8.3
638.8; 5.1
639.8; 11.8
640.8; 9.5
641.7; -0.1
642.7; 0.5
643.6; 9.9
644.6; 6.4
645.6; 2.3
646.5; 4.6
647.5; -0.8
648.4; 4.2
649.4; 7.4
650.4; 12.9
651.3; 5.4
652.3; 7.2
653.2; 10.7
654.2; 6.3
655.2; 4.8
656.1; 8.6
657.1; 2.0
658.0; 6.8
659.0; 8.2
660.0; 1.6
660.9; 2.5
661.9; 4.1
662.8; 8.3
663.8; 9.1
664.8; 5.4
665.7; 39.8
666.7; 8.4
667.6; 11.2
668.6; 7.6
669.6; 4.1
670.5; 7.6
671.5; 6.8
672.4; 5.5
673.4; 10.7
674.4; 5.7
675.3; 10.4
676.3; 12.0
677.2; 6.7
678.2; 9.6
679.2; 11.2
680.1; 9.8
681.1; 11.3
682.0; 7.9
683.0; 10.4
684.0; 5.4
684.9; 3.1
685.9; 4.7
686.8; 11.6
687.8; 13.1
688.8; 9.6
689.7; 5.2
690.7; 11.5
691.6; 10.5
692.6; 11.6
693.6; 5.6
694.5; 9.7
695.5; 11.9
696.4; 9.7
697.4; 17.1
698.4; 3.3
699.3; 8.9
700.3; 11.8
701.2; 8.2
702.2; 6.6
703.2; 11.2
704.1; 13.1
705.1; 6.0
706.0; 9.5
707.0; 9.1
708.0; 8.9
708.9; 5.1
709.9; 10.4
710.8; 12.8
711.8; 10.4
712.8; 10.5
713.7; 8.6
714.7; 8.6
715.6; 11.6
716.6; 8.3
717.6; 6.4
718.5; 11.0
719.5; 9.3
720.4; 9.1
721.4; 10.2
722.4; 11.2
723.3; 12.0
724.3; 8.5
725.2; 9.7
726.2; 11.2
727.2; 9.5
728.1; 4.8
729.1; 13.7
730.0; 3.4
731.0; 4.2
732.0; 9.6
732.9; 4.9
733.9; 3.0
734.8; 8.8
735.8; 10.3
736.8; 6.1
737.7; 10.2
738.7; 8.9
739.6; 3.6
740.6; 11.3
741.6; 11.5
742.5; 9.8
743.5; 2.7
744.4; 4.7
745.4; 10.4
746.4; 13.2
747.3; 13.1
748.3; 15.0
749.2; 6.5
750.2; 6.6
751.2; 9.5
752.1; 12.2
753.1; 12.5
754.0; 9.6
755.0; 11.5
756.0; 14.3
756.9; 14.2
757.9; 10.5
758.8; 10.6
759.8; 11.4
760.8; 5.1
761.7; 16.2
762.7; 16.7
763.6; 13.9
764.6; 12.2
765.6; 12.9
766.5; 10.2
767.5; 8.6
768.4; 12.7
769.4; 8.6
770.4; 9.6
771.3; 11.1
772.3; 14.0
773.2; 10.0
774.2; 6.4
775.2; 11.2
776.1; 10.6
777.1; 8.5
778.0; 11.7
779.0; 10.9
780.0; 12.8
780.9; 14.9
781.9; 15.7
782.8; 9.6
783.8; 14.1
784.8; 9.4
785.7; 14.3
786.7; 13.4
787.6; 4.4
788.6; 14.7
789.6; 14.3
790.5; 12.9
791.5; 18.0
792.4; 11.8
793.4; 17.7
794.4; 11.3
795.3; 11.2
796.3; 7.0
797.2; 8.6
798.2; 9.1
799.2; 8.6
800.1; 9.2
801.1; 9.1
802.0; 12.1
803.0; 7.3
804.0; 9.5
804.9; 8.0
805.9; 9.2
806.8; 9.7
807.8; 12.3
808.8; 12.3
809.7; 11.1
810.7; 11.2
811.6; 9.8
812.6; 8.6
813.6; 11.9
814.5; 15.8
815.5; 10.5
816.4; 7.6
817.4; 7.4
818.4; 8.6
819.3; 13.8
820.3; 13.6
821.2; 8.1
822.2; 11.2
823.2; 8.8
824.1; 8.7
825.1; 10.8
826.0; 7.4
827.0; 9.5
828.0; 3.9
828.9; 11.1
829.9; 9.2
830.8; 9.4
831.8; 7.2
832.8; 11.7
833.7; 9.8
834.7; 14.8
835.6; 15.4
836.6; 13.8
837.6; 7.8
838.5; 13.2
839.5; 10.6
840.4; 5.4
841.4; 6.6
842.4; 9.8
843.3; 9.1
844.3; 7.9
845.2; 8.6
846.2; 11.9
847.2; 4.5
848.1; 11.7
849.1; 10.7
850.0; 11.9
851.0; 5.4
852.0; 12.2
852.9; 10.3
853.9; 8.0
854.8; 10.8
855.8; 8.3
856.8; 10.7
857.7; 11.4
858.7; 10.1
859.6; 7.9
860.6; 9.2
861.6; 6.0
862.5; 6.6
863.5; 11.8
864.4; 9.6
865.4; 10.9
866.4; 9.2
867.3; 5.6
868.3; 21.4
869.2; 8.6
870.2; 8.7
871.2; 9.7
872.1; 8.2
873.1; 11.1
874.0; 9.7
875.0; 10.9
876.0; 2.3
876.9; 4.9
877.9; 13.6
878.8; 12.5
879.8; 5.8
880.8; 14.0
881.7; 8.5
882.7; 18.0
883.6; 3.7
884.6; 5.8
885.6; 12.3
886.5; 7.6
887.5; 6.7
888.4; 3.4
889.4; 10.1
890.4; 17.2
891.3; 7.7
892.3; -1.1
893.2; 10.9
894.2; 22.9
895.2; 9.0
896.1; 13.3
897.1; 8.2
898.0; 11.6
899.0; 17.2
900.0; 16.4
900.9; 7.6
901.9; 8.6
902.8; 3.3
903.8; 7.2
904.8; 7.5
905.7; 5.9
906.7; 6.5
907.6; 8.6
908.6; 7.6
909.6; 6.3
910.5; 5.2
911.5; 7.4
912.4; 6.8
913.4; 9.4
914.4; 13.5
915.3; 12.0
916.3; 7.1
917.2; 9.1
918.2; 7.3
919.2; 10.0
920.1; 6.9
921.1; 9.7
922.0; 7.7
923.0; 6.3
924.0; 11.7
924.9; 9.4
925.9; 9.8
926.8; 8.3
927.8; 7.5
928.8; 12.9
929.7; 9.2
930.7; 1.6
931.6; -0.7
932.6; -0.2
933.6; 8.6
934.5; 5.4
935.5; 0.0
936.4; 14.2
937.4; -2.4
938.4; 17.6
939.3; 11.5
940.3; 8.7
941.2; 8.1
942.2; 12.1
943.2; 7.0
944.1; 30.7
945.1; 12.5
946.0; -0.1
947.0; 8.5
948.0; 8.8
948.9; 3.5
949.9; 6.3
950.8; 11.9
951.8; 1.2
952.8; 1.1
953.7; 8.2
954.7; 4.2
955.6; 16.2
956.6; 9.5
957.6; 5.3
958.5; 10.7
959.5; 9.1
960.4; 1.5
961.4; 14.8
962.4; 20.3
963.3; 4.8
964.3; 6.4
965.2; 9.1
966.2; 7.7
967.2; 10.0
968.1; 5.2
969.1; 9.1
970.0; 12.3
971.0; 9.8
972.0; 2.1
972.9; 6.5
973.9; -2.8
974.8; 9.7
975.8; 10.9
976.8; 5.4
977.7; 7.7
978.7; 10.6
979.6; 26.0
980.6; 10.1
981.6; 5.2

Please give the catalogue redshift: 0.785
